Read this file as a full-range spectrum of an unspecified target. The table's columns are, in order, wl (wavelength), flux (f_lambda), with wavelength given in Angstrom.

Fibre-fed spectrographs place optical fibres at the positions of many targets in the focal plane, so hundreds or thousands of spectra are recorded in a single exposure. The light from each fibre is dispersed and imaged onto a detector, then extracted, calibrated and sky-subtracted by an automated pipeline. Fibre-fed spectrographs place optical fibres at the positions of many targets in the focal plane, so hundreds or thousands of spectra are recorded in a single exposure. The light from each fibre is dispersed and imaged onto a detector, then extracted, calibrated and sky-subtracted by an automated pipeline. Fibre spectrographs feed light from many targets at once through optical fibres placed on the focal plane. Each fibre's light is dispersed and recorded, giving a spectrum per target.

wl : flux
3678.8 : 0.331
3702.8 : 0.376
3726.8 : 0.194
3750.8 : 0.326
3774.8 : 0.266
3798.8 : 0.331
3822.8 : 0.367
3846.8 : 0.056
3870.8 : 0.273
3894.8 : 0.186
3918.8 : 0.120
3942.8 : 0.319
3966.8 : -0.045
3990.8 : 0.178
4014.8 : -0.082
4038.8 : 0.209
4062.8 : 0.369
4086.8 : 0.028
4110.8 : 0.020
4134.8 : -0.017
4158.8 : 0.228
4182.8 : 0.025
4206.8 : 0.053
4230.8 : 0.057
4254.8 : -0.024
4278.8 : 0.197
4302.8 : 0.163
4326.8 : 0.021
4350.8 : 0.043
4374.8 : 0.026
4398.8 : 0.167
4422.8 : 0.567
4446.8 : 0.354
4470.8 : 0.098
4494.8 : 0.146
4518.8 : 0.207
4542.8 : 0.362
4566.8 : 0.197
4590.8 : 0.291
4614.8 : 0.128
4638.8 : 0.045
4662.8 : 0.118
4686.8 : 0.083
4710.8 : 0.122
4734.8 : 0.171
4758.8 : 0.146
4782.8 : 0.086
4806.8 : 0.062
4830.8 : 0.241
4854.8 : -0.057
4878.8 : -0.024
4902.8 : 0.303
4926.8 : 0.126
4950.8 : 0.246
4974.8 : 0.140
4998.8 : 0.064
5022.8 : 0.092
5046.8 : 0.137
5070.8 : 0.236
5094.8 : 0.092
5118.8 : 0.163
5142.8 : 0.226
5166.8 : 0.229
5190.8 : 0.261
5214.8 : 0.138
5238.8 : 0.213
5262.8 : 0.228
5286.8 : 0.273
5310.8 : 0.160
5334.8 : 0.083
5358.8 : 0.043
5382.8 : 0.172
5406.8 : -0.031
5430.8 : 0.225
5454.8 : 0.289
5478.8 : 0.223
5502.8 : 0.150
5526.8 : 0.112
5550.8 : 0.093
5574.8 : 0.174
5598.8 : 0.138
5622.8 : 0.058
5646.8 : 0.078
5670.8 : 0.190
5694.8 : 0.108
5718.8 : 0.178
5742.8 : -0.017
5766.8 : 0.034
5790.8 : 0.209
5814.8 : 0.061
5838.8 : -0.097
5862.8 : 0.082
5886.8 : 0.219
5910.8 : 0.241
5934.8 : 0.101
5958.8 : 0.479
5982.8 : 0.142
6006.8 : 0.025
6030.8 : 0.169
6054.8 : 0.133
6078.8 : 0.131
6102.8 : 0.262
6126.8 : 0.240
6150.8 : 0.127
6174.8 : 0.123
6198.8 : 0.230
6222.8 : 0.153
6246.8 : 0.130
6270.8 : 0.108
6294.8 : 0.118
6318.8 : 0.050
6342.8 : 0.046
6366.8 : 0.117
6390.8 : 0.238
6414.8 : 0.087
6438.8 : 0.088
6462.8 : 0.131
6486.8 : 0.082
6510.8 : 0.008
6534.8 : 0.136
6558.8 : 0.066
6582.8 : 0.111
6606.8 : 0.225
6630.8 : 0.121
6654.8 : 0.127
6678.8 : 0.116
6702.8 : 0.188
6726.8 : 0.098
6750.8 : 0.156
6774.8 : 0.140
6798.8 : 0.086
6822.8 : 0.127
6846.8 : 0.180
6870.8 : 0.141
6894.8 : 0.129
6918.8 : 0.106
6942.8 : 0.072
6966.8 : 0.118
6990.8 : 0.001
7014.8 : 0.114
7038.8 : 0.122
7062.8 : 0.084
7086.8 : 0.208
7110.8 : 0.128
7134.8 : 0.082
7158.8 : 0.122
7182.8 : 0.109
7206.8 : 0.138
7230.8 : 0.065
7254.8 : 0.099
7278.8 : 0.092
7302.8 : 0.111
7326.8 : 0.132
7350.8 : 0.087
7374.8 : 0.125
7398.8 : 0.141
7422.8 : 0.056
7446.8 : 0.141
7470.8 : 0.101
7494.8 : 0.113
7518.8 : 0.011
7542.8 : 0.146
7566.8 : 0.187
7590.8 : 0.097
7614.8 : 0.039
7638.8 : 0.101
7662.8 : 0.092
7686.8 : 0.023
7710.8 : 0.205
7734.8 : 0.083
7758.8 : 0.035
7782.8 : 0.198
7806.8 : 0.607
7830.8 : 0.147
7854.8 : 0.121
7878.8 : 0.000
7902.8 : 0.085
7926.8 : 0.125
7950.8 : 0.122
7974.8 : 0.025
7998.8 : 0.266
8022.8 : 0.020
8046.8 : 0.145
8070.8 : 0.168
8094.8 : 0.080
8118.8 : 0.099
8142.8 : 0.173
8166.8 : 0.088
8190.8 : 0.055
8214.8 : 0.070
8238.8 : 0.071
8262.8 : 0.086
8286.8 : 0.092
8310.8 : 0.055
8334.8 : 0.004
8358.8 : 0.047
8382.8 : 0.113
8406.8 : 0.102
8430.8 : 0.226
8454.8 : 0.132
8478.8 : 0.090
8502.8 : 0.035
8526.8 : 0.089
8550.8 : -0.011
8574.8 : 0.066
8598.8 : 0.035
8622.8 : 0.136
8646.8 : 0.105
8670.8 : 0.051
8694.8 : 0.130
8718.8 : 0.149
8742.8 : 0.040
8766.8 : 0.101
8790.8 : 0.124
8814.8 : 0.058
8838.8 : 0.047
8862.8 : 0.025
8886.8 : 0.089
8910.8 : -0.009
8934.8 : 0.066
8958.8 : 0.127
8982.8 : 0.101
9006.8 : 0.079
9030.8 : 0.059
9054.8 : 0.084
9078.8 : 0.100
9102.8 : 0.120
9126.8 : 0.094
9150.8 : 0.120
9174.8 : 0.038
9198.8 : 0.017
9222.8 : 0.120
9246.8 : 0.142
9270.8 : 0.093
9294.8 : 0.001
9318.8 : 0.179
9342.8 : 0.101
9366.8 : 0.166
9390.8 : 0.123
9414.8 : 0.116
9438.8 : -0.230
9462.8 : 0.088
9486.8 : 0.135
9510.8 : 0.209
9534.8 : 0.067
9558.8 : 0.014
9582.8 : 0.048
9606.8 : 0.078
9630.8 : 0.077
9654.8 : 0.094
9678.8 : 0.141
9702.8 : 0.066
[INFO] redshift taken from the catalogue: 0.19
